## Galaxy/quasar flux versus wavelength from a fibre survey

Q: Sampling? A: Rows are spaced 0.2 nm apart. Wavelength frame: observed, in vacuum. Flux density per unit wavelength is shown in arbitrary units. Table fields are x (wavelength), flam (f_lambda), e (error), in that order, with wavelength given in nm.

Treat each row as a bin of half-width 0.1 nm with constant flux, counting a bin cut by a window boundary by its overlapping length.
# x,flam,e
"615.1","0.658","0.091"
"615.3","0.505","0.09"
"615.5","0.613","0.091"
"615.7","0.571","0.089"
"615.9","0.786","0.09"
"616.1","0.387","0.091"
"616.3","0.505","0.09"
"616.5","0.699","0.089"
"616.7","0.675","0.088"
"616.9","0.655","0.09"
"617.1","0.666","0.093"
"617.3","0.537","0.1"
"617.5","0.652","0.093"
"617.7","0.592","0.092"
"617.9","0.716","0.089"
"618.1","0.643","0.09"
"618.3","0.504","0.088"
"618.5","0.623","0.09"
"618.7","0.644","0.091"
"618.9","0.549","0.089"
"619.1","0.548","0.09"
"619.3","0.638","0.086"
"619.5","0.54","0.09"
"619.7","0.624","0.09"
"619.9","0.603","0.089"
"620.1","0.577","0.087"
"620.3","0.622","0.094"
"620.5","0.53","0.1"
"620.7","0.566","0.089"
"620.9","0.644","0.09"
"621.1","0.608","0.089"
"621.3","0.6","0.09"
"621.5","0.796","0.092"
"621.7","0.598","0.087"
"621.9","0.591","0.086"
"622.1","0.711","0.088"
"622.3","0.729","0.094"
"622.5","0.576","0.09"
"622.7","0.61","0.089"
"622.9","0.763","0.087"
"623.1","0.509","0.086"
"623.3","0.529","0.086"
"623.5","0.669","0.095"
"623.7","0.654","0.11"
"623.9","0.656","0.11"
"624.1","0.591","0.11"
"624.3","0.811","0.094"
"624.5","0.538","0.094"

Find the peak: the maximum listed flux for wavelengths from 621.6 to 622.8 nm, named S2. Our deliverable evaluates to 0.729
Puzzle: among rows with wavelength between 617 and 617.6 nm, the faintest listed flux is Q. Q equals 0.537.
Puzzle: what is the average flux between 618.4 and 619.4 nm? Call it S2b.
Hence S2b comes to 0.6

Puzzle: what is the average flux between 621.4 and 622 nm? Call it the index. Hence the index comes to 0.662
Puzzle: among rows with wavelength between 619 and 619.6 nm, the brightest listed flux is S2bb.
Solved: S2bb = 0.638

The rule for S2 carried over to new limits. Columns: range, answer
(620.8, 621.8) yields 0.796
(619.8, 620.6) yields 0.622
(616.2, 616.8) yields 0.699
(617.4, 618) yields 0.716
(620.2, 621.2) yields 0.644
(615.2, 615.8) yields 0.613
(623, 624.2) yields 0.669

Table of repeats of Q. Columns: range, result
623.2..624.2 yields 0.529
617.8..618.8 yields 0.504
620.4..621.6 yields 0.53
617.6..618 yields 0.592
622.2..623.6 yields 0.509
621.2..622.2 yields 0.591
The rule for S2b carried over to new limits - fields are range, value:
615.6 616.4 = 0.562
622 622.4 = 0.72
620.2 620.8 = 0.573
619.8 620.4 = 0.601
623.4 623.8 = 0.662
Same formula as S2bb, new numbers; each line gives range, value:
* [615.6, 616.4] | 0.786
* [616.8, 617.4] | 0.666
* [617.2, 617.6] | 0.652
